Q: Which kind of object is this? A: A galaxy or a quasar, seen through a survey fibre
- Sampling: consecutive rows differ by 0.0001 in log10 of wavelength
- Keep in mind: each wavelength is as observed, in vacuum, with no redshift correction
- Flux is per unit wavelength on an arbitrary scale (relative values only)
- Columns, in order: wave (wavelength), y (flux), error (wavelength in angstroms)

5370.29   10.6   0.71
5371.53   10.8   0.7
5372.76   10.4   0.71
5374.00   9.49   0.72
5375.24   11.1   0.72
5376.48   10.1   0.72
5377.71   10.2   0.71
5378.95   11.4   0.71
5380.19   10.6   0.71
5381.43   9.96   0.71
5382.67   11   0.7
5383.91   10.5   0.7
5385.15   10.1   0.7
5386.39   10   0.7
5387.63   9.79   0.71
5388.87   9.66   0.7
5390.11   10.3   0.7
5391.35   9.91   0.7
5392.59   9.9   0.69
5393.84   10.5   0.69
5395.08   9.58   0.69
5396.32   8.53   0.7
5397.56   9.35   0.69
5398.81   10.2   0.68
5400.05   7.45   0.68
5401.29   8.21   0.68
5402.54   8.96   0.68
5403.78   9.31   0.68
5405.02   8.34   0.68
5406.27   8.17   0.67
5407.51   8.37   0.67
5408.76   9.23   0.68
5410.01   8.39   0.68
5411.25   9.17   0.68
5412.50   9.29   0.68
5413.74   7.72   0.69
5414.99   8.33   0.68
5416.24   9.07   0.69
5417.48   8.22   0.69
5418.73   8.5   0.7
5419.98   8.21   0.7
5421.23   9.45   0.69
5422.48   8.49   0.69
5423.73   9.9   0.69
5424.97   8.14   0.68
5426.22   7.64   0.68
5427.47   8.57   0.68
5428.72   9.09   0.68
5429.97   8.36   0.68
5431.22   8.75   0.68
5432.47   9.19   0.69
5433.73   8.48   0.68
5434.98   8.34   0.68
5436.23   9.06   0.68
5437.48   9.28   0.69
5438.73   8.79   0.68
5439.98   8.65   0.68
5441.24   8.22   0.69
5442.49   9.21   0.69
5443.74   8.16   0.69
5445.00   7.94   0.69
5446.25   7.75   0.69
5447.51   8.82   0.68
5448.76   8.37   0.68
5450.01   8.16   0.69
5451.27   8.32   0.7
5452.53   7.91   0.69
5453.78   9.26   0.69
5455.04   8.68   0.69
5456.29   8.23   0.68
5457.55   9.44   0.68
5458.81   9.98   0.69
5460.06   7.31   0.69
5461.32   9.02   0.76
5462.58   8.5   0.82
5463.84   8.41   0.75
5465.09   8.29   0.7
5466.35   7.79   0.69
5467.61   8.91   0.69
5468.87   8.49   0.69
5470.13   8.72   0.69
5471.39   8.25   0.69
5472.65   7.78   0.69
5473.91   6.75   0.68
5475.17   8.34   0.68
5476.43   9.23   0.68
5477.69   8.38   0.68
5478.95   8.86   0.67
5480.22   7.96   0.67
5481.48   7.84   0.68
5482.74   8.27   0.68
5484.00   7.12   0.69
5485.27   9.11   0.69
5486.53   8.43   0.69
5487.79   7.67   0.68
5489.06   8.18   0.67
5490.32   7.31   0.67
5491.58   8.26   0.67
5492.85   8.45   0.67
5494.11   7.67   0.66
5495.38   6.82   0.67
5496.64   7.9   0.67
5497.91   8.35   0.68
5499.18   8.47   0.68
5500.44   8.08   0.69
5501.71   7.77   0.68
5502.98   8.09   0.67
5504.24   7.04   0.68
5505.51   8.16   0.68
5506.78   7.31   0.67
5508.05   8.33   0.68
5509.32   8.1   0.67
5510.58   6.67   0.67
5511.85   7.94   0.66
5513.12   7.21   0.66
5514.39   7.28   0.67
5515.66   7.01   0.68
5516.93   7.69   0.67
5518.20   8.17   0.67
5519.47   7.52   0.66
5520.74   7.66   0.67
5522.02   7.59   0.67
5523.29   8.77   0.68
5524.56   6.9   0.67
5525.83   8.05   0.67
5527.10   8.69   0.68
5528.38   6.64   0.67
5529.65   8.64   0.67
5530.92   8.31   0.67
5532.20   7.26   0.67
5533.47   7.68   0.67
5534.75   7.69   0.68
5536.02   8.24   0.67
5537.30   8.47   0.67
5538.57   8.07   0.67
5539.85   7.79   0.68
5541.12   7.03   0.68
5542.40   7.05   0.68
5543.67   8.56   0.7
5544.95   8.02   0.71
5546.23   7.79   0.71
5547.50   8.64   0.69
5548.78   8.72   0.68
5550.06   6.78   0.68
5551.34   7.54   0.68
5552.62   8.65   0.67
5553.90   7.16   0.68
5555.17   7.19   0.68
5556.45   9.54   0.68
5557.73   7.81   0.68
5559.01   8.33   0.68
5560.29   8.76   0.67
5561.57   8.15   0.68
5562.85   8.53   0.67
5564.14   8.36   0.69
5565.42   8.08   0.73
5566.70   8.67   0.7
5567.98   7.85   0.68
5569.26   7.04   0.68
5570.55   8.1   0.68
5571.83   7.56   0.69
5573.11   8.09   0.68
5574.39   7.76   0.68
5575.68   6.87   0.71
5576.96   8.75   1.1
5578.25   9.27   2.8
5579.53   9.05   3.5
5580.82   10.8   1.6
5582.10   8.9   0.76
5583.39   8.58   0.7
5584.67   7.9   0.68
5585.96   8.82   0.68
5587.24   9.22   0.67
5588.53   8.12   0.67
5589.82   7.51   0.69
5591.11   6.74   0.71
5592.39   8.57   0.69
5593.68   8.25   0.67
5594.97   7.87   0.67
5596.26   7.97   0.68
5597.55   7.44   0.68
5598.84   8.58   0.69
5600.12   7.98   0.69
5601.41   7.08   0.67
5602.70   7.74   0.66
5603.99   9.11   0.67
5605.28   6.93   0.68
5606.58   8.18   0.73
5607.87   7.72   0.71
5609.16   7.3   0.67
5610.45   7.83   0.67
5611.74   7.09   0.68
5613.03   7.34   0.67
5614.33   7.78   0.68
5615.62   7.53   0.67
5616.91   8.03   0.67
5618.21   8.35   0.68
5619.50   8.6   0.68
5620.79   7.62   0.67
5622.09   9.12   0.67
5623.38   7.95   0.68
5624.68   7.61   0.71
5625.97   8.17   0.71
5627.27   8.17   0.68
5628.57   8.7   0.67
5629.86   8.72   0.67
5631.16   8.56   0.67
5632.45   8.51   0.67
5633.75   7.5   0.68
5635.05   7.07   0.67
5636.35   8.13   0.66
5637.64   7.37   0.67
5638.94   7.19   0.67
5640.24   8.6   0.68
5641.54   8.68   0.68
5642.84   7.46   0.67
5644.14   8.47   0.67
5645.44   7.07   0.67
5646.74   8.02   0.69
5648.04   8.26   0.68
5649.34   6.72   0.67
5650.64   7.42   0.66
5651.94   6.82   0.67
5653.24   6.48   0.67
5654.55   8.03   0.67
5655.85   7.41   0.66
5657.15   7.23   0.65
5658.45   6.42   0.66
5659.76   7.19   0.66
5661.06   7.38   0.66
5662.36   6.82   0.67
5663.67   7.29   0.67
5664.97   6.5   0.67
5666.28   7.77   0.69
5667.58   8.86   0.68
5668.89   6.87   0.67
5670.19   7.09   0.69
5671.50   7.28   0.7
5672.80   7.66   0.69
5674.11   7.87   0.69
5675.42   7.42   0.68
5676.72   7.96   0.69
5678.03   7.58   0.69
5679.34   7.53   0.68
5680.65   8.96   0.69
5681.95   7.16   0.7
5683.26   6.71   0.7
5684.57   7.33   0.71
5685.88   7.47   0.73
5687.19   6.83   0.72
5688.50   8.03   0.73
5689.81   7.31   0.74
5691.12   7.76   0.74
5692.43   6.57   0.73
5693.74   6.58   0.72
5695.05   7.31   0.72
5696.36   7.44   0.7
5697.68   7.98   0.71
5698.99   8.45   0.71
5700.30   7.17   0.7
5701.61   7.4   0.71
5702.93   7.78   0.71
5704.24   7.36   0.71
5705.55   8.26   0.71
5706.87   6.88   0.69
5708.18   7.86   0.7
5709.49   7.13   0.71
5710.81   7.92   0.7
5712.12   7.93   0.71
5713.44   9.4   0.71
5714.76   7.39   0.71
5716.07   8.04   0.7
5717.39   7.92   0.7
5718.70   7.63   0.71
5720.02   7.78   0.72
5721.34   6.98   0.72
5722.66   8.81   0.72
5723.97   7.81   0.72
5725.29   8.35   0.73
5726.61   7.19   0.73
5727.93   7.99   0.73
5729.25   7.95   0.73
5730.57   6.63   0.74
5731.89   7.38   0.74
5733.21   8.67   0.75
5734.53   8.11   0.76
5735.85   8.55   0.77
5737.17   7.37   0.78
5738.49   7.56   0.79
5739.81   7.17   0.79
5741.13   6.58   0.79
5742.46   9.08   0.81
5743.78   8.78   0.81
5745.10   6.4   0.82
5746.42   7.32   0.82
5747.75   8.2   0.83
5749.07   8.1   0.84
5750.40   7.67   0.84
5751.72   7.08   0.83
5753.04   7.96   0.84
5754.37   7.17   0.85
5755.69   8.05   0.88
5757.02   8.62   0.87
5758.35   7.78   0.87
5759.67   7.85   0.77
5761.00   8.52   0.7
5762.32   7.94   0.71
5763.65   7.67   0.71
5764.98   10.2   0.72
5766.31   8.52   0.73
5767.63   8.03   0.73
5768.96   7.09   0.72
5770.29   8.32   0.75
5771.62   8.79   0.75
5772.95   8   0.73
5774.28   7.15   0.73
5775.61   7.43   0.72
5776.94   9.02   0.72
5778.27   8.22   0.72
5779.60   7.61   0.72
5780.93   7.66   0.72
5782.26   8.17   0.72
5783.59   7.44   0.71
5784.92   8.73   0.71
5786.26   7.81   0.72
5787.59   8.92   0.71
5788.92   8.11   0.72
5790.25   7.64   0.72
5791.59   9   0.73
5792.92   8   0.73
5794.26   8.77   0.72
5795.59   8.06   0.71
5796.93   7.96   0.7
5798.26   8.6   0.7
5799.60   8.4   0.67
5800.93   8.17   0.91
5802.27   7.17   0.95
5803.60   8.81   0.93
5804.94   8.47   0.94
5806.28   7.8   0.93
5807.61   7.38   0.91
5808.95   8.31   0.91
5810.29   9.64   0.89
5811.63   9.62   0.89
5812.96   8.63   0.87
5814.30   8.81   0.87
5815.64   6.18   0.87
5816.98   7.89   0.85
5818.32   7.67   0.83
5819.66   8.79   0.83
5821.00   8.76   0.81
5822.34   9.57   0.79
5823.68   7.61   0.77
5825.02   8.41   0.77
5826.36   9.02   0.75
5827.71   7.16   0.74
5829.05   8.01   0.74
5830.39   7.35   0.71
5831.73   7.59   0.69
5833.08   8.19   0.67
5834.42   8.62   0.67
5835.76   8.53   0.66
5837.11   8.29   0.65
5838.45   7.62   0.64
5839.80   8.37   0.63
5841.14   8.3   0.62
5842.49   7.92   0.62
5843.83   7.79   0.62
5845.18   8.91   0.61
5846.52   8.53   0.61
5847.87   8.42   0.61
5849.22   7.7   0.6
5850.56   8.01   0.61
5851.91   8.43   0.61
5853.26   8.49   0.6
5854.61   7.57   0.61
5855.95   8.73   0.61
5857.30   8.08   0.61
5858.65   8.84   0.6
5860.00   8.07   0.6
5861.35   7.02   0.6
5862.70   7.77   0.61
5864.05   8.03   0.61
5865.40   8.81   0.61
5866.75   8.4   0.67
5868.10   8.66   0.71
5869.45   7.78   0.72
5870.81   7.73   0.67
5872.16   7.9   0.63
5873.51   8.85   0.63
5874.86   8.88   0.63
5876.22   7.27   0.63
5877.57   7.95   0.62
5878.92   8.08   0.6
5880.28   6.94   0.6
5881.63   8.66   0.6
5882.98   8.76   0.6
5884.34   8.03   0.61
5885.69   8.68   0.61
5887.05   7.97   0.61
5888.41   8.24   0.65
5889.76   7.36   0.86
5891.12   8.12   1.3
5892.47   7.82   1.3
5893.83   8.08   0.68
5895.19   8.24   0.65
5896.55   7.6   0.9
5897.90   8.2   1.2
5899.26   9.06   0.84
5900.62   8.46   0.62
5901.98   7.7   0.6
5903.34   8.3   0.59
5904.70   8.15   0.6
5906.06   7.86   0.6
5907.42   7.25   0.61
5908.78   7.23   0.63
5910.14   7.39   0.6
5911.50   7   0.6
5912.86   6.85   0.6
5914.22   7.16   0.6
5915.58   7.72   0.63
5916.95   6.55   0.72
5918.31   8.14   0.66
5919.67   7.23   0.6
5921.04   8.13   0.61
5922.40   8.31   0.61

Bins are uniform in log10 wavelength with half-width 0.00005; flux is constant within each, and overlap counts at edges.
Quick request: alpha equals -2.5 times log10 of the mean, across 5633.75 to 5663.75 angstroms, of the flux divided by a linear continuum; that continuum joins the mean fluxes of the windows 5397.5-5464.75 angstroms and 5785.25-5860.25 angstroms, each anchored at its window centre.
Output 0.13 mag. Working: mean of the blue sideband 8.63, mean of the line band 7.46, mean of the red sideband 8.24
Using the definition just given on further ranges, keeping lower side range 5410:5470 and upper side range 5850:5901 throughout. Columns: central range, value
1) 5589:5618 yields 0.089 mag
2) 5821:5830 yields -0.014 mag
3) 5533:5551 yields 0.079 mag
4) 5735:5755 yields 0.083 mag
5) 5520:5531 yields 0.081 mag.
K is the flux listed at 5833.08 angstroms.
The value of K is 8.19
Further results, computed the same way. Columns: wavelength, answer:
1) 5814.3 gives 8.81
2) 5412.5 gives 9.29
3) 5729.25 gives 7.95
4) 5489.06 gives 8.18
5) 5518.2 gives 8.17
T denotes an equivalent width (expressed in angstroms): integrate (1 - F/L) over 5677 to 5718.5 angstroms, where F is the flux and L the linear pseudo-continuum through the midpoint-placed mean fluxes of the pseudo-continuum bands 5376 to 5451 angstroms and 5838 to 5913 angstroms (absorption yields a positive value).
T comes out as 4.1 angstroms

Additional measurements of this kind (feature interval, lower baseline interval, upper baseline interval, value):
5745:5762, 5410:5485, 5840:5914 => 0.8 angstroms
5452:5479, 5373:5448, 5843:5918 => 1.6 angstroms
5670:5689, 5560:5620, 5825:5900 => 1.4 angstroms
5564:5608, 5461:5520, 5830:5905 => -0.7 angstroms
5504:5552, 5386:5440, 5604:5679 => 3.1 angstroms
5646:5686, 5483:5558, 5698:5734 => 2.0 angstroms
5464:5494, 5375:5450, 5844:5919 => 2.5 angstroms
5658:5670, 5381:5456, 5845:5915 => 1.7 angstroms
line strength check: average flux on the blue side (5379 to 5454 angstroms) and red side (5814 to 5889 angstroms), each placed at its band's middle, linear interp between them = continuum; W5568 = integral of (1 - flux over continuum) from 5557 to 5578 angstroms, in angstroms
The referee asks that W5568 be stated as 1.47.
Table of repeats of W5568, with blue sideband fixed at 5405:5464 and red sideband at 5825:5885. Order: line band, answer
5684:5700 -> 1.7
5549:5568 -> 0.8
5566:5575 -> 0.6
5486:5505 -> 1.4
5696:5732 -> 2.4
